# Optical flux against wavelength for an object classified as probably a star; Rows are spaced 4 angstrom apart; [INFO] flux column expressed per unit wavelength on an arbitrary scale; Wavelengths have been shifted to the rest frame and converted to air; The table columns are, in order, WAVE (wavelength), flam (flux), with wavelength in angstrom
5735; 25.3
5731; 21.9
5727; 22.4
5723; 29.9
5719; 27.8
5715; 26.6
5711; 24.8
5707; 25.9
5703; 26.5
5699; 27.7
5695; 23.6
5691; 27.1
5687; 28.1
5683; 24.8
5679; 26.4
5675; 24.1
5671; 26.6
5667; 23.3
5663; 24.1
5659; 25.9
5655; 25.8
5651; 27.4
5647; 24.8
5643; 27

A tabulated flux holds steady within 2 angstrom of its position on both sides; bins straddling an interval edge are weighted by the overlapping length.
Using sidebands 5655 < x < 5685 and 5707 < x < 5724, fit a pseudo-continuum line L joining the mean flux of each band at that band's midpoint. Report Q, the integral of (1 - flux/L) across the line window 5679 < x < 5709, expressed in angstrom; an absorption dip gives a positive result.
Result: -0.22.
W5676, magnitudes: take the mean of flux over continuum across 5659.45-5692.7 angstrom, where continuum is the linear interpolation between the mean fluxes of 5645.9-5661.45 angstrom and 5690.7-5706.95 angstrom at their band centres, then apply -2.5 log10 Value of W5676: 0.02 mag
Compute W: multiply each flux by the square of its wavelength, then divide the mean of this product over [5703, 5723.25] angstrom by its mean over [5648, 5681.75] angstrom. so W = 1.07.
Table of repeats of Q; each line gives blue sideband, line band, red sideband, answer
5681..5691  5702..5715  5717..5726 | 0.8 angstrom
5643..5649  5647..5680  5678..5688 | 0.6 angstrom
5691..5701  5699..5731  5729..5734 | -2.6 angstrom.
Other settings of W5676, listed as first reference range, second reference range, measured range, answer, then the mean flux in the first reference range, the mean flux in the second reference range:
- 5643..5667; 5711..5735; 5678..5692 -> -0.04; 25.5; 25.6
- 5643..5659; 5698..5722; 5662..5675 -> 0.07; 26.1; 26.6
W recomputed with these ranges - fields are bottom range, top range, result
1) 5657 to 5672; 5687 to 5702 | 1.07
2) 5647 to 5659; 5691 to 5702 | 1.01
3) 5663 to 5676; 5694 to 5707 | 1.07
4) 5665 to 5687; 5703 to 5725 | 1.08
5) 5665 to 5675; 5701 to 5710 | 1.06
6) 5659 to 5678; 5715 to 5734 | 1.05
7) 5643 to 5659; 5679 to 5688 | 1.02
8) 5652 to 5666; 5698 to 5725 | 1.09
